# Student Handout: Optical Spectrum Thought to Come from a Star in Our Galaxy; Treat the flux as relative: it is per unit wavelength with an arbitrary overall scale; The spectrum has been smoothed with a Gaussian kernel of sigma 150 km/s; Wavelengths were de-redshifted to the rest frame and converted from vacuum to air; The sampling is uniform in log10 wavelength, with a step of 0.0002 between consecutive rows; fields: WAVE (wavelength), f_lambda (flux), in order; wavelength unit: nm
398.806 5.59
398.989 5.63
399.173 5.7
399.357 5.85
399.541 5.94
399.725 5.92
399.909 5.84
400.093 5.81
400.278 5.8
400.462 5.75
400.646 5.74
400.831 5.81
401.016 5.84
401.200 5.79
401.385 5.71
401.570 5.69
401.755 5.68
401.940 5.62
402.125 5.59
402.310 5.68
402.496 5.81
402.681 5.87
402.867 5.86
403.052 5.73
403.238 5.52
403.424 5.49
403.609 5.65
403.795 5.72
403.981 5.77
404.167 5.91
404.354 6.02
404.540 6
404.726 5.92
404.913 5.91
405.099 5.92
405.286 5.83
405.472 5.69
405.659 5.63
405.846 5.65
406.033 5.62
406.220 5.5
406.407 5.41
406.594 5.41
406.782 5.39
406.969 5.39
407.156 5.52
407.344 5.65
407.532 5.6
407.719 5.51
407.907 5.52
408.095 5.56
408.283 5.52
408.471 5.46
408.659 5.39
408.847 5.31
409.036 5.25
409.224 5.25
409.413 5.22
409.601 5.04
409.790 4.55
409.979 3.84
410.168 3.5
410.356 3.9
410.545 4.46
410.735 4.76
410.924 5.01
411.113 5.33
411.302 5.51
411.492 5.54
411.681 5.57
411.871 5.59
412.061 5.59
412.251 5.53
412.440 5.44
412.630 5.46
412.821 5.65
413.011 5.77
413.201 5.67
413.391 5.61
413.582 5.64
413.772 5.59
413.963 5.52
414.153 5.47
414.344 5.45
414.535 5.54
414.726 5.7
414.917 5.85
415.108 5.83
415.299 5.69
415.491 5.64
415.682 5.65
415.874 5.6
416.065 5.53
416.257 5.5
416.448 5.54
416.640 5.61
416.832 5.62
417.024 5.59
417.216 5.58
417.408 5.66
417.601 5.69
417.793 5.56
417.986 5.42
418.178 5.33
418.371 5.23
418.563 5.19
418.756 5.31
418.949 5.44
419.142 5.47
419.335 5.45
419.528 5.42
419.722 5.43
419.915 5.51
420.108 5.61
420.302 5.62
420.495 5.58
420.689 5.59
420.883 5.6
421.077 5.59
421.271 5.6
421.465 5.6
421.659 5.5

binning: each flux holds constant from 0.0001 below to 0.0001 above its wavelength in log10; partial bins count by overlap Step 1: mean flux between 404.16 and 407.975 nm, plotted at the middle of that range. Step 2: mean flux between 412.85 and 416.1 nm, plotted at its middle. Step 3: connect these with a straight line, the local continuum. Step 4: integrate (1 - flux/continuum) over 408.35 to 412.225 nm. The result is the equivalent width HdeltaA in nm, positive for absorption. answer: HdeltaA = 0.43 nm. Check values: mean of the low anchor 5.66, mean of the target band 5.02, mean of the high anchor 5.64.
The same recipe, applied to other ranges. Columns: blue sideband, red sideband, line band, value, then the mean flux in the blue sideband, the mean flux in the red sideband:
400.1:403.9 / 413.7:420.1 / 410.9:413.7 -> 0.03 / 5.72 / 5.53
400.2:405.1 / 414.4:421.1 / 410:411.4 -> 0.26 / 5.77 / 5.55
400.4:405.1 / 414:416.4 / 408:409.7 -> 0.11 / 5.77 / 5.62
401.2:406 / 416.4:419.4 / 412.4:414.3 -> -0.01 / 5.75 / 5.48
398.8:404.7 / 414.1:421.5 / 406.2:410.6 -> 0.42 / 5.77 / 5.55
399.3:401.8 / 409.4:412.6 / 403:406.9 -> -0.18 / 5.8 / 4.97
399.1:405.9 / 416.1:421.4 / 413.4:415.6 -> -0.02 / 5.78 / 5.51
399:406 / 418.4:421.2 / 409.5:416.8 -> 0.33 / 5.77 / 5.48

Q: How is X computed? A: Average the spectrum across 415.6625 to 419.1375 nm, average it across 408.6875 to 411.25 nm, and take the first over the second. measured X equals 1.16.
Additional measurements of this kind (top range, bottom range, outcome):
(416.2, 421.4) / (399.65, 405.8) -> 0.95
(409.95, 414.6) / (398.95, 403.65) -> 0.92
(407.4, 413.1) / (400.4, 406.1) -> 0.90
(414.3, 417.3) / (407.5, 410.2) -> 1.10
